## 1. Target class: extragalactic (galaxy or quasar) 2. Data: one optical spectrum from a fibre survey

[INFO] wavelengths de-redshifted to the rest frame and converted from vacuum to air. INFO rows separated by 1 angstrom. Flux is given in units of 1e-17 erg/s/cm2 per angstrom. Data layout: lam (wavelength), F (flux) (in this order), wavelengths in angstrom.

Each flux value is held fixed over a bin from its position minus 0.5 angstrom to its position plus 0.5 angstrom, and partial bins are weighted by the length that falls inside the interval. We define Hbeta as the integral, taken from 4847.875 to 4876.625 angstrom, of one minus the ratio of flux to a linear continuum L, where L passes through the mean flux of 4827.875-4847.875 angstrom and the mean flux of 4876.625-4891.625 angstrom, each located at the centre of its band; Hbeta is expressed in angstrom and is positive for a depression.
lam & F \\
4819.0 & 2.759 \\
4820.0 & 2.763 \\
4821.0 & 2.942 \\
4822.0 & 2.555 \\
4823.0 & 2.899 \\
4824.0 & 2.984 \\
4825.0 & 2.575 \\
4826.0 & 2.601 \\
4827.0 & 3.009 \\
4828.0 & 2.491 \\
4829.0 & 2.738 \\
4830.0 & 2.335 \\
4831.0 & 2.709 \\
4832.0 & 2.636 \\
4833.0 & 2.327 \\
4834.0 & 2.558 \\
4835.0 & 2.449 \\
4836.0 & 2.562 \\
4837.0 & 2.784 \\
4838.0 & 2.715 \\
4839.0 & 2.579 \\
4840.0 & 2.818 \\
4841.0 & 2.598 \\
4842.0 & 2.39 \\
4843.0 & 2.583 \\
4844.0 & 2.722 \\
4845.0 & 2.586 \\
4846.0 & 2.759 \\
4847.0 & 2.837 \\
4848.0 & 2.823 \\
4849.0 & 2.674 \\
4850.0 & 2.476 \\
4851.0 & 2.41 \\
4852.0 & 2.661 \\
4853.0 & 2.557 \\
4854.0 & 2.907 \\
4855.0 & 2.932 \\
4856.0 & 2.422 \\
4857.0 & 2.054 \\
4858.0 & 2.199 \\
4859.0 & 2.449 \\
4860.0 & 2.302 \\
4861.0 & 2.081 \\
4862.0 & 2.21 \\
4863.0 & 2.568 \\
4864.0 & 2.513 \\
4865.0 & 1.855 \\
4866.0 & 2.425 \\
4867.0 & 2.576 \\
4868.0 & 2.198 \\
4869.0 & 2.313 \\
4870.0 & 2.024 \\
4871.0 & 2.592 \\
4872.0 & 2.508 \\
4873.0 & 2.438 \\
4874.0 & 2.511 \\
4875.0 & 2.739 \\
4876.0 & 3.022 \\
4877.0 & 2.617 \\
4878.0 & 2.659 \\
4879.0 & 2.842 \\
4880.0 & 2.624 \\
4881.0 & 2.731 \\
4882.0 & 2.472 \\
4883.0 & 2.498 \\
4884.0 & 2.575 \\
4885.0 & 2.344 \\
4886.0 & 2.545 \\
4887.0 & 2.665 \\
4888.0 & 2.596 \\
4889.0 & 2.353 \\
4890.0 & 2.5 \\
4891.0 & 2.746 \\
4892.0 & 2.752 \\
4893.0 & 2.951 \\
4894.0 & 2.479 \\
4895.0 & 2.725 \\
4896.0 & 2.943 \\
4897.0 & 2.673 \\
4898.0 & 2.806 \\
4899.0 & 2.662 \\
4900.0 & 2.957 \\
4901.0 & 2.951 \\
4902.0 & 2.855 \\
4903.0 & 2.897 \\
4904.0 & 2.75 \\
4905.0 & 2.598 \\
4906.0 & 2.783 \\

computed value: 1.6 angstrom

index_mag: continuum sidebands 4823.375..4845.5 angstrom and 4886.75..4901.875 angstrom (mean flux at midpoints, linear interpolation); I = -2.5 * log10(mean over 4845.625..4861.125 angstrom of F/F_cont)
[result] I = 0.05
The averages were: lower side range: 2.63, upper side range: 2.72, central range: 2.54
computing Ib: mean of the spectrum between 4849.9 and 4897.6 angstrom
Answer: 2.53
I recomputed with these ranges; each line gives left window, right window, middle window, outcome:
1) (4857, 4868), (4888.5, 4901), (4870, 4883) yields -0.06 mag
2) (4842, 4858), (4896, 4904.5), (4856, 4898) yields 0.09 mag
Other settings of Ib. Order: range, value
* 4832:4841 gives 2.6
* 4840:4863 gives 2.54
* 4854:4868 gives 2.37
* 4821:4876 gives 2.55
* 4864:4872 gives 2.31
